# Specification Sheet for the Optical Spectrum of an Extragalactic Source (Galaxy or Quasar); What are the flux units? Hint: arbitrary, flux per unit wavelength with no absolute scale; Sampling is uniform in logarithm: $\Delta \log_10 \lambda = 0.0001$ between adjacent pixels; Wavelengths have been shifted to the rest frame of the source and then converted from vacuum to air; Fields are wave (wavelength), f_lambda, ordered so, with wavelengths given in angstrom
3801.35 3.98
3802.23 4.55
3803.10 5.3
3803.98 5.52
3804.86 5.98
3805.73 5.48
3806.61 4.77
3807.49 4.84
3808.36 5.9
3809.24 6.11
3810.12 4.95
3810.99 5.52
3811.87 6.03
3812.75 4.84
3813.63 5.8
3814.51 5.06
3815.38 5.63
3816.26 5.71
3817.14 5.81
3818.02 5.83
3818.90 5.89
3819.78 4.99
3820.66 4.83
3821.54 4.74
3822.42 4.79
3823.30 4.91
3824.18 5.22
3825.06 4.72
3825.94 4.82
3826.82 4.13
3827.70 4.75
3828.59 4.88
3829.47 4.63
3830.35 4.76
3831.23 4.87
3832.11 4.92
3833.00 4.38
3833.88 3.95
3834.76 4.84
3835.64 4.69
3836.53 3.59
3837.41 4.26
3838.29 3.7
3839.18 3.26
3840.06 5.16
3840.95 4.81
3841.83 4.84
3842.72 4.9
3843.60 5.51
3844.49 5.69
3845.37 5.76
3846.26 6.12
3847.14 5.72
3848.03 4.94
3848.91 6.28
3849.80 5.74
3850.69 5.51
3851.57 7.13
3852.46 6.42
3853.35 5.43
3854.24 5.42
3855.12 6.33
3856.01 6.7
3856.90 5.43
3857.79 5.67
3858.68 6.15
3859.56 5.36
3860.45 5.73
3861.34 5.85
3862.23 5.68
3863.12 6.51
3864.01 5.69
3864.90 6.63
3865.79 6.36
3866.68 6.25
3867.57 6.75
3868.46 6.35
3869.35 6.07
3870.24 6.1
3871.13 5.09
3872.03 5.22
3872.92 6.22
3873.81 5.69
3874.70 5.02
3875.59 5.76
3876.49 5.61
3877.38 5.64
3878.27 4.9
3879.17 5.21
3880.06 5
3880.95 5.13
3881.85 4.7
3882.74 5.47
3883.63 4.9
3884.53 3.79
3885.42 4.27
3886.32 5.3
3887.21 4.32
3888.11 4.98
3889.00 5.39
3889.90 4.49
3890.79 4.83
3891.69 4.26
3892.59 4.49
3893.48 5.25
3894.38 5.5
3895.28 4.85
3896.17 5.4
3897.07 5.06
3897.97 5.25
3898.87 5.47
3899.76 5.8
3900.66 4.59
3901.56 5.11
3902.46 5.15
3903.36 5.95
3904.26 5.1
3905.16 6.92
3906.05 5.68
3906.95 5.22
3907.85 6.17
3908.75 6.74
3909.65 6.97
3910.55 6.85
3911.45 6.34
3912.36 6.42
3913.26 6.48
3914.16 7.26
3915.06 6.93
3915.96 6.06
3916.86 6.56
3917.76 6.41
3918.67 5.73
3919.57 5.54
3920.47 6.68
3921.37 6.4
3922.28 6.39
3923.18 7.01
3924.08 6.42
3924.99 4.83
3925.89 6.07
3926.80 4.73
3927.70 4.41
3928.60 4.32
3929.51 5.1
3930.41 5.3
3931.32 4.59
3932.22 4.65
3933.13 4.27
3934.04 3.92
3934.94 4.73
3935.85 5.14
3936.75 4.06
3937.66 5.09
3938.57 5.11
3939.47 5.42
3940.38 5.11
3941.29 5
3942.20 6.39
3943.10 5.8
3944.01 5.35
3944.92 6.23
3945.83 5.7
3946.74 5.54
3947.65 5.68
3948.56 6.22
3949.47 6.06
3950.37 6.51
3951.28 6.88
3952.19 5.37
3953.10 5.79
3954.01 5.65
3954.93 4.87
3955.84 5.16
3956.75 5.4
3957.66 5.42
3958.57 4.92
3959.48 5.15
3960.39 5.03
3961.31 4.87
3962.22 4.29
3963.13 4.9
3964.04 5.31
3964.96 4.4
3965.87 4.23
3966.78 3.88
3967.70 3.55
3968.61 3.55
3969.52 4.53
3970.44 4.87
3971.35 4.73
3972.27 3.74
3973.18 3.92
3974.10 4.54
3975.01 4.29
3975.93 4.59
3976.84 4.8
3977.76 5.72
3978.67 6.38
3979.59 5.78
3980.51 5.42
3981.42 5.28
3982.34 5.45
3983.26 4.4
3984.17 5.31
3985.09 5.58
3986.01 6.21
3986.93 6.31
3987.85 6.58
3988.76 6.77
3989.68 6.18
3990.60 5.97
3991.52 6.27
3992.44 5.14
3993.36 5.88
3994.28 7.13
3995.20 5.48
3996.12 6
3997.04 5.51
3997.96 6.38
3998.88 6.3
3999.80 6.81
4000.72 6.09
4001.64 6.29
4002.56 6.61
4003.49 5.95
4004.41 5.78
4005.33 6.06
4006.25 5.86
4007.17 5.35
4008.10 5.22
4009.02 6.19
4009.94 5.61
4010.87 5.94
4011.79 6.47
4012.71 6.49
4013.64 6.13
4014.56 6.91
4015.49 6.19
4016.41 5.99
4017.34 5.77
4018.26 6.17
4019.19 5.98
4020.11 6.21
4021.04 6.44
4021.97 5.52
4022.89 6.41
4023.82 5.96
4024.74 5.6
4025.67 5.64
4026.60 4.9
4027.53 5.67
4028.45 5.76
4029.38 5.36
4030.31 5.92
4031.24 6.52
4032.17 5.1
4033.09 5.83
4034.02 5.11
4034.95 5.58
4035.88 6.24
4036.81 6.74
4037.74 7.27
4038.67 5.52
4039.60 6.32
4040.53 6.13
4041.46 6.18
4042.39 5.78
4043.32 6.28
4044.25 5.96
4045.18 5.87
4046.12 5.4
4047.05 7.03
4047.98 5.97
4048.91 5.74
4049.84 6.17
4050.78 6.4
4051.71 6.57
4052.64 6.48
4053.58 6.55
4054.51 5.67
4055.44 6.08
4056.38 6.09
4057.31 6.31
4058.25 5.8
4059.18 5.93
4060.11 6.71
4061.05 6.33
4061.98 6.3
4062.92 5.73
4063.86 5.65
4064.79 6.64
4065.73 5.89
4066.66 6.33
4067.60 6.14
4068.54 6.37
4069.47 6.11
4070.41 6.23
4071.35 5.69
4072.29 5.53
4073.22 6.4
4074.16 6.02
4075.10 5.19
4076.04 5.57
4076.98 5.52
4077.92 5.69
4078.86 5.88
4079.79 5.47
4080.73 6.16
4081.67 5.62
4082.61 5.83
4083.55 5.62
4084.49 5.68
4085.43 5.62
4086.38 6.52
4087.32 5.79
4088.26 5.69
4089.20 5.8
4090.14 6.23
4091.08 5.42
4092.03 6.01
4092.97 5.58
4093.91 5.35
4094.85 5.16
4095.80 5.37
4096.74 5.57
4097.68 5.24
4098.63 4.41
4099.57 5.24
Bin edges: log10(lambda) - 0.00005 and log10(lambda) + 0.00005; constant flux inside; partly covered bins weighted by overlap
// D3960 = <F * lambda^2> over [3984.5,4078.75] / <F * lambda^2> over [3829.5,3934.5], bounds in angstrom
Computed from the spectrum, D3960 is 1.2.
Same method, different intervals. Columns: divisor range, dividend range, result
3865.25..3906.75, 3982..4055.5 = 1.21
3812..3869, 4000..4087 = 1.24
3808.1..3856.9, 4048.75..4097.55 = 1.29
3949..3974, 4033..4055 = 1.30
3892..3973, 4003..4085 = 1.17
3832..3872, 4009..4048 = 1.19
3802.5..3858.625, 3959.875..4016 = 1.14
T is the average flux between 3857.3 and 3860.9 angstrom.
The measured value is 5.73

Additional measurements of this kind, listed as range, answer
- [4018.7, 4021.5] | 6.2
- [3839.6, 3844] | 5.03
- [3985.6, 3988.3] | 6.36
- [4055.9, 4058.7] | 6.05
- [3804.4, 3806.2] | 5.71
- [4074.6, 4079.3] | 5.56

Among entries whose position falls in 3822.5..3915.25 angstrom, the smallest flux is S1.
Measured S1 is 3.26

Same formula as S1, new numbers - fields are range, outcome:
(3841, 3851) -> 4.84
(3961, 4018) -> 3.55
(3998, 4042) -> 4.9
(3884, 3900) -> 3.79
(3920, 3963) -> 3.92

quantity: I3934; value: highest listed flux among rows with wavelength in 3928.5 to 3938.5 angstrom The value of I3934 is 5.3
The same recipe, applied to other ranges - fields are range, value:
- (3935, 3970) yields 6.88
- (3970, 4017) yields 7.13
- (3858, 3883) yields 6.75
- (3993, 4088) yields 7.27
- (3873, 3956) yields 7.26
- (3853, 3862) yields 6.7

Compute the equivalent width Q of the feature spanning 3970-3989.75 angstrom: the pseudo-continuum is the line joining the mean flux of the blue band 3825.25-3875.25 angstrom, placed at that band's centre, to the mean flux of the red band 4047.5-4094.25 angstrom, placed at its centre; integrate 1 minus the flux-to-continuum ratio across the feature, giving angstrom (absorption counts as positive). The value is 1.5 angstrom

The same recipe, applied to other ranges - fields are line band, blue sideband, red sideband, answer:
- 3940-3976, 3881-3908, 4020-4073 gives 2.61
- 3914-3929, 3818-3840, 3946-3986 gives -3.12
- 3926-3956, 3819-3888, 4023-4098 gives 1.44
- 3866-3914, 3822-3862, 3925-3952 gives -2.27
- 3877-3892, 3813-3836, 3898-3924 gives 2.38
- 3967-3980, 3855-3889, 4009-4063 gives 2.75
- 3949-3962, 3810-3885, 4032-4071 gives 0.60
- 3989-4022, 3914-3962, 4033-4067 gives -1.07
